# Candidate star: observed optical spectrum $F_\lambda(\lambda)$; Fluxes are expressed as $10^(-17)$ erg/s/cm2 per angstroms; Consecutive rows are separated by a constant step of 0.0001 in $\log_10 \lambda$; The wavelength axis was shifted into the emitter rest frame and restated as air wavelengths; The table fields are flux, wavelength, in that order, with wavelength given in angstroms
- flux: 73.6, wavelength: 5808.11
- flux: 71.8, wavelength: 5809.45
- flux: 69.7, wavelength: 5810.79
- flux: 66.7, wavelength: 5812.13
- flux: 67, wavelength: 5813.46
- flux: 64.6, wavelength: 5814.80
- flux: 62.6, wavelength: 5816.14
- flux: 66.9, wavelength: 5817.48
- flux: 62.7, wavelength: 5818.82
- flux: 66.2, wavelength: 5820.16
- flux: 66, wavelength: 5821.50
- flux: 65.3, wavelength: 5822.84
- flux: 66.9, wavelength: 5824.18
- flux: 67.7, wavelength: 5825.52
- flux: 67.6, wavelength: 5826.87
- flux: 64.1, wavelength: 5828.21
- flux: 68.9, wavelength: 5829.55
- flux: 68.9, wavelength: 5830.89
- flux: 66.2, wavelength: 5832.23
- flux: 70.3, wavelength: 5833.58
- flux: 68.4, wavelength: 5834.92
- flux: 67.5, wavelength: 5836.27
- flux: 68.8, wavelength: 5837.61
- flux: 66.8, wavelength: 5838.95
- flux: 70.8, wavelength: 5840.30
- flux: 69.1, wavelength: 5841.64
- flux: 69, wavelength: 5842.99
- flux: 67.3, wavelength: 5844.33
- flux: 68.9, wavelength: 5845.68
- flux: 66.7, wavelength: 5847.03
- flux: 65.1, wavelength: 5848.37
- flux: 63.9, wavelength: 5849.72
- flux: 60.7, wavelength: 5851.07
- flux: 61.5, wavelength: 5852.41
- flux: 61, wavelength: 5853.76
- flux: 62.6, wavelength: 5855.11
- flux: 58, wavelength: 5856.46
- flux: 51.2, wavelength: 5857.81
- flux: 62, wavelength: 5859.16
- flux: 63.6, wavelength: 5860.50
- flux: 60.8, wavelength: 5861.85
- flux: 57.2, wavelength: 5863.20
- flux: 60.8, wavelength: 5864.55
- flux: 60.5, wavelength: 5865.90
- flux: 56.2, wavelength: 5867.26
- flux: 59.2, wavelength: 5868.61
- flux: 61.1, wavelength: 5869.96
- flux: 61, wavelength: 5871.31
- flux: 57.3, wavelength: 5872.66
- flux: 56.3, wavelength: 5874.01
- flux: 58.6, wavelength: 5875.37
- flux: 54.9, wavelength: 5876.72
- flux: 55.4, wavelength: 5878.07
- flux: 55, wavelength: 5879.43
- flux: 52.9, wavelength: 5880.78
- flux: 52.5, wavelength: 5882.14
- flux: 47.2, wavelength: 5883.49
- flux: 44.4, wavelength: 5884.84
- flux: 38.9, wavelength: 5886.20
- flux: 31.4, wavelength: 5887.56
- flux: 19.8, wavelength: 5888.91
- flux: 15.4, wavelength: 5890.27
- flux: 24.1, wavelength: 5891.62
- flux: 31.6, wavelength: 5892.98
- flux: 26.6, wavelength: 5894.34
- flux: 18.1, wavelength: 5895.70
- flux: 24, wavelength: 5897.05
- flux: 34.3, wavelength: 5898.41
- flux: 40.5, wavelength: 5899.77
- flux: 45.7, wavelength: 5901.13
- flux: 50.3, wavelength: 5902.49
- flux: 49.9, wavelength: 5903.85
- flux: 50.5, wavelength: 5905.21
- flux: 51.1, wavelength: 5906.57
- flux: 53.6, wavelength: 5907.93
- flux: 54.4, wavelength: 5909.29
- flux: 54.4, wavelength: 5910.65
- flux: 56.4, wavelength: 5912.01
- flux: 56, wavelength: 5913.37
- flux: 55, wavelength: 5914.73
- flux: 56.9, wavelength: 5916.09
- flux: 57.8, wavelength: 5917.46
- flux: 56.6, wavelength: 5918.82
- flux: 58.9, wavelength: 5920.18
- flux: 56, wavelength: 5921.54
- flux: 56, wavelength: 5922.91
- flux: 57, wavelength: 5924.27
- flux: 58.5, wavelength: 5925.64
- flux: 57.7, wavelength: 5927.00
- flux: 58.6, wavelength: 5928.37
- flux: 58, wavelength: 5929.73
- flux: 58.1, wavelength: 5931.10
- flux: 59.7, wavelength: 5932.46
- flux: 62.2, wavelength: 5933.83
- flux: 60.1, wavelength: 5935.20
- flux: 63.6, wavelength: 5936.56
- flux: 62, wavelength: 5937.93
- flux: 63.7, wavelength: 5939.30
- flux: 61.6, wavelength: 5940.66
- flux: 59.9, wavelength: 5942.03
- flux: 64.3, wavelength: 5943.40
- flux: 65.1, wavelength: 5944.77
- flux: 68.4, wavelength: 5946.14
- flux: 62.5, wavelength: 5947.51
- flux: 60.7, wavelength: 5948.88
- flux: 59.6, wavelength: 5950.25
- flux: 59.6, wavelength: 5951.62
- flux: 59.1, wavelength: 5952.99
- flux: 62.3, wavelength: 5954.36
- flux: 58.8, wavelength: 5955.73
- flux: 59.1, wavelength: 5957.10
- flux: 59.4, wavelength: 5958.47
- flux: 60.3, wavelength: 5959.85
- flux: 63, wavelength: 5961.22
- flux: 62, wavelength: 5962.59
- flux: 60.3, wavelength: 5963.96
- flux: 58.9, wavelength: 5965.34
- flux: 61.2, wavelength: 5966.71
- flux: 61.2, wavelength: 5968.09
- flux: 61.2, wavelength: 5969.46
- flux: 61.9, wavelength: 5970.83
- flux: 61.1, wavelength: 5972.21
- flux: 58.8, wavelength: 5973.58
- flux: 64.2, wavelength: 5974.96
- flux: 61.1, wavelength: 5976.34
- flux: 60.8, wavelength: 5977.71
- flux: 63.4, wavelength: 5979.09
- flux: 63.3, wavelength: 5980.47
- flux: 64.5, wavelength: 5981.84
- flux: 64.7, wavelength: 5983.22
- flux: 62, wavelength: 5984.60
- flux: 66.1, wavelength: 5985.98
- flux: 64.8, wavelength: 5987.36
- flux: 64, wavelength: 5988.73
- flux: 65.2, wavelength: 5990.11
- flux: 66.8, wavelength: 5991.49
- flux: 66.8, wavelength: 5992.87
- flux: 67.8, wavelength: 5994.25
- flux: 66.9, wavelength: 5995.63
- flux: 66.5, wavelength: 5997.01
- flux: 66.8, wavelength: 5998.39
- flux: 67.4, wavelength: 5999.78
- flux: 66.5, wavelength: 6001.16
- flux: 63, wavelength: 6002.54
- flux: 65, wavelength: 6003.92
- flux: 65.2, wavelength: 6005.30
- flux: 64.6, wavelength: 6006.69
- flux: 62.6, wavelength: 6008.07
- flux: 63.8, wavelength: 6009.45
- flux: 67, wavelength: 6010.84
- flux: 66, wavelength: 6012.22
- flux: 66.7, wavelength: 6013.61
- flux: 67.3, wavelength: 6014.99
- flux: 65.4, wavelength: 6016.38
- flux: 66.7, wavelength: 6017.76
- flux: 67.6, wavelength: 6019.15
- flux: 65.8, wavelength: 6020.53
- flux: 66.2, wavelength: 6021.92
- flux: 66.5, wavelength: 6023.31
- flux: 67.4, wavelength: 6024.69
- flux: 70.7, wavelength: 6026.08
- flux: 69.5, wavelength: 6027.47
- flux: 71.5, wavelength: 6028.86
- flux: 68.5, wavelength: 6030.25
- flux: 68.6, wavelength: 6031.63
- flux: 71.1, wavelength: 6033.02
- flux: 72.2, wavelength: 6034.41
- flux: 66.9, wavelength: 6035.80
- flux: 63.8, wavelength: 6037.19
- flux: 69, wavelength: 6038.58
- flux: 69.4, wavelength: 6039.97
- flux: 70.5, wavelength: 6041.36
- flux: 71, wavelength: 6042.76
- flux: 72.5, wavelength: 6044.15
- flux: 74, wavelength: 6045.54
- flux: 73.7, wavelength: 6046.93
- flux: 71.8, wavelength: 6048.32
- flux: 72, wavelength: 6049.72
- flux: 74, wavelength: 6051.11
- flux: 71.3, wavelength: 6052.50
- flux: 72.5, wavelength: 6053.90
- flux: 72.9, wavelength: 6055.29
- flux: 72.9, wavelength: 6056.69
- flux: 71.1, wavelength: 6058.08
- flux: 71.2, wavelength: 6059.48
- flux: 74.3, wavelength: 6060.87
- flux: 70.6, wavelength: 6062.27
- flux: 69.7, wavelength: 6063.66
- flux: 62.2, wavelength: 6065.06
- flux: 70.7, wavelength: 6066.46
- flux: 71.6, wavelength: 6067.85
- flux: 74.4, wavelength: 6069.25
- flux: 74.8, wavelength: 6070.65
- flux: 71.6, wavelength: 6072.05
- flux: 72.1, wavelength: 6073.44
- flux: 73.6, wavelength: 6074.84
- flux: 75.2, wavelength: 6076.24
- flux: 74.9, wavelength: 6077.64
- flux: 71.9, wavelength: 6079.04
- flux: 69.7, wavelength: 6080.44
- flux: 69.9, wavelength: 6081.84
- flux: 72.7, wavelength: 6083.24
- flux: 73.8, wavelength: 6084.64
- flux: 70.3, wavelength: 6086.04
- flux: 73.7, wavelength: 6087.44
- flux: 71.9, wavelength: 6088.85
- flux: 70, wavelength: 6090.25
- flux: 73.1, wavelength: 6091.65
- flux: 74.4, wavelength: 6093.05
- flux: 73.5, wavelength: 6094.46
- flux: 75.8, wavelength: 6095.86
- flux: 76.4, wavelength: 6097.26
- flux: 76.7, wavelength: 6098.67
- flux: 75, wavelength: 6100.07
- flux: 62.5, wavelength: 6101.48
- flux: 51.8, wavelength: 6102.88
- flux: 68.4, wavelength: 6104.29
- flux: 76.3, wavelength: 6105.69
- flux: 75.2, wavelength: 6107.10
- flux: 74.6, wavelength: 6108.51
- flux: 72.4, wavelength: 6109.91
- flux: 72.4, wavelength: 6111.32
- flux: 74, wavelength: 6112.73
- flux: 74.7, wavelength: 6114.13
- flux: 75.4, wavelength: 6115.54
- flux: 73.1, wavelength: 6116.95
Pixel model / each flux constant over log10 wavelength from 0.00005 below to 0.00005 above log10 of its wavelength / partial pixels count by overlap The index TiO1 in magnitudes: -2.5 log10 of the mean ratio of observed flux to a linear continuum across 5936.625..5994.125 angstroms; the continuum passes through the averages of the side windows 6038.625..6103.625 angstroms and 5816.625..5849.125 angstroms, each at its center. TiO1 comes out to 0.12 mag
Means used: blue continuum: 67.3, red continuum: 71.7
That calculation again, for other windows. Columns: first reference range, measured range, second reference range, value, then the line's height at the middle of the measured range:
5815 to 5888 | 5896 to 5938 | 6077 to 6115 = 0.20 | 64.2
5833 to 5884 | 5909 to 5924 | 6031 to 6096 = 0.14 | 64.3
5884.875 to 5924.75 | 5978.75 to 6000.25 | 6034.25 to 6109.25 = -0.13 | 58.1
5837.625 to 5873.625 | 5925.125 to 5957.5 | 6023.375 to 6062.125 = 0.09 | 66.3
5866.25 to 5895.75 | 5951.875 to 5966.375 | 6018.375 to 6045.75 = -0.05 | 57.5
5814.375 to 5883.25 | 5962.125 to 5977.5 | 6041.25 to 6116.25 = 0.11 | 67.7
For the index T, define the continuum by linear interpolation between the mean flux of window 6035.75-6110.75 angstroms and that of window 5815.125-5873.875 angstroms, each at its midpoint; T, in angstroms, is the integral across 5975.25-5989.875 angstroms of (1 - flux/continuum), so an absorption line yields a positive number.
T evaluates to 1.08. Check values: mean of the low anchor 64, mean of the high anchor 71.6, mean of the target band 63.6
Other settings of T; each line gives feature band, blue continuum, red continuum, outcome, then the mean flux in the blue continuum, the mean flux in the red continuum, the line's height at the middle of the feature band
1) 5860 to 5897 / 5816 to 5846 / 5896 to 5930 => 7.5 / 67.3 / 51.9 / 58.4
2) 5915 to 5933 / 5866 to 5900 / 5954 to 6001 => -2.0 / 43.4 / 63.1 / 51.9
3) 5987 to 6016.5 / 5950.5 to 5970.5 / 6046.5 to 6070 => -0.3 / 60.5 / 71.6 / 65.2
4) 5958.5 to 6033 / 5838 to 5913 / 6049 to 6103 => -0.9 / 52.2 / 71.9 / 64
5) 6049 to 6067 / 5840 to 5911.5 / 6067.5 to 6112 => -0.5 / 51.7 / 72.2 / 69.2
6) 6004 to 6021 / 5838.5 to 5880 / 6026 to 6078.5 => 0.9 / 61.3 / 71.3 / 69.2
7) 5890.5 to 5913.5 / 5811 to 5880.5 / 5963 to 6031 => 8.0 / 63.4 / 64.9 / 64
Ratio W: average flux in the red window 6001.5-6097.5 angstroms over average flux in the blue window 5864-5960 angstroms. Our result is 1.33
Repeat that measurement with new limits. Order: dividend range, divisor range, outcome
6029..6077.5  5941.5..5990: 1.15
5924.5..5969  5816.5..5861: 0.93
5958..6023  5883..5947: 1.28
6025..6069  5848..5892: 1.33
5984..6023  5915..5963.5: 1.09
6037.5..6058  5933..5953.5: 1.15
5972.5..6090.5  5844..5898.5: 1.34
